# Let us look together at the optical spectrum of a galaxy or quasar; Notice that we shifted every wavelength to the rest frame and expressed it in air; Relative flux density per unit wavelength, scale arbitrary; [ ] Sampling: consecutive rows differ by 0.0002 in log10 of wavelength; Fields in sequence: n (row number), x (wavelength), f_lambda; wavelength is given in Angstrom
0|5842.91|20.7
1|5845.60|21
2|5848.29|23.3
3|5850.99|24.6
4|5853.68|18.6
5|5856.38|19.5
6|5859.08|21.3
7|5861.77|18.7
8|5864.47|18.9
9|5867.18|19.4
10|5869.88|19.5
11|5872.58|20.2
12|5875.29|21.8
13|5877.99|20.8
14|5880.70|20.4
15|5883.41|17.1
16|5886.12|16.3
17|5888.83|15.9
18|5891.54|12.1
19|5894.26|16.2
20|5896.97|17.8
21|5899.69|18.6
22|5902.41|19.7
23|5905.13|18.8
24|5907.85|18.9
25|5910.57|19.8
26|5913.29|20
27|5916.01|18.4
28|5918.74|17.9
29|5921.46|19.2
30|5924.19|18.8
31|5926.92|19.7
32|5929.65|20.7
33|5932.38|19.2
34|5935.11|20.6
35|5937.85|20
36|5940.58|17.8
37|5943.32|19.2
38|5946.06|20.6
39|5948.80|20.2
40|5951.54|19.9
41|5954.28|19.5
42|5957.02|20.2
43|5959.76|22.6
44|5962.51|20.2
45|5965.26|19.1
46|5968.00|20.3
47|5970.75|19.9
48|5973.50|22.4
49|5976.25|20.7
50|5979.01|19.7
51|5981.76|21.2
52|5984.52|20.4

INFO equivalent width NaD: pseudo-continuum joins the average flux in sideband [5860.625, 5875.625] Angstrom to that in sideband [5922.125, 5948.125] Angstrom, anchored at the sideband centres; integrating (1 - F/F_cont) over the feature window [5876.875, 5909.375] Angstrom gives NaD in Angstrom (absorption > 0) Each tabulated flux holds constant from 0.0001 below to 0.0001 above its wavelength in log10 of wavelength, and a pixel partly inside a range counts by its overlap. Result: 3.2 Angstrom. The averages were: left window 19.6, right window 19.6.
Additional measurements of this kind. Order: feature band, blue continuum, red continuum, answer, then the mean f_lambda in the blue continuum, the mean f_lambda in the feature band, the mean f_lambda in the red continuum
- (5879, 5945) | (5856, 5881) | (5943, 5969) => 5.4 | 20.1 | 18.5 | 20.2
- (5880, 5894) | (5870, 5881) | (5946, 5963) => 3.1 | 20.7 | 16.2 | 20.5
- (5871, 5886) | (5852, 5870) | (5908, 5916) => -0.2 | 19.5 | 19.7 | 19.5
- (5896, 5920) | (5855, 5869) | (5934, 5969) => 1.1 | 19.6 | 18.9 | 20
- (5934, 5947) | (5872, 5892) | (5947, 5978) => 0.2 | 18.3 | 19.6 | 20.4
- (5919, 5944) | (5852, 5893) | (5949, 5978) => 0.6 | 18.7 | 19.4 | 20.5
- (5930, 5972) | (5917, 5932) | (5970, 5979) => 0.3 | 19.2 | 20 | 20.9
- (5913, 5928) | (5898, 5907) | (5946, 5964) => 0.4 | 19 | 18.9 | 20.4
